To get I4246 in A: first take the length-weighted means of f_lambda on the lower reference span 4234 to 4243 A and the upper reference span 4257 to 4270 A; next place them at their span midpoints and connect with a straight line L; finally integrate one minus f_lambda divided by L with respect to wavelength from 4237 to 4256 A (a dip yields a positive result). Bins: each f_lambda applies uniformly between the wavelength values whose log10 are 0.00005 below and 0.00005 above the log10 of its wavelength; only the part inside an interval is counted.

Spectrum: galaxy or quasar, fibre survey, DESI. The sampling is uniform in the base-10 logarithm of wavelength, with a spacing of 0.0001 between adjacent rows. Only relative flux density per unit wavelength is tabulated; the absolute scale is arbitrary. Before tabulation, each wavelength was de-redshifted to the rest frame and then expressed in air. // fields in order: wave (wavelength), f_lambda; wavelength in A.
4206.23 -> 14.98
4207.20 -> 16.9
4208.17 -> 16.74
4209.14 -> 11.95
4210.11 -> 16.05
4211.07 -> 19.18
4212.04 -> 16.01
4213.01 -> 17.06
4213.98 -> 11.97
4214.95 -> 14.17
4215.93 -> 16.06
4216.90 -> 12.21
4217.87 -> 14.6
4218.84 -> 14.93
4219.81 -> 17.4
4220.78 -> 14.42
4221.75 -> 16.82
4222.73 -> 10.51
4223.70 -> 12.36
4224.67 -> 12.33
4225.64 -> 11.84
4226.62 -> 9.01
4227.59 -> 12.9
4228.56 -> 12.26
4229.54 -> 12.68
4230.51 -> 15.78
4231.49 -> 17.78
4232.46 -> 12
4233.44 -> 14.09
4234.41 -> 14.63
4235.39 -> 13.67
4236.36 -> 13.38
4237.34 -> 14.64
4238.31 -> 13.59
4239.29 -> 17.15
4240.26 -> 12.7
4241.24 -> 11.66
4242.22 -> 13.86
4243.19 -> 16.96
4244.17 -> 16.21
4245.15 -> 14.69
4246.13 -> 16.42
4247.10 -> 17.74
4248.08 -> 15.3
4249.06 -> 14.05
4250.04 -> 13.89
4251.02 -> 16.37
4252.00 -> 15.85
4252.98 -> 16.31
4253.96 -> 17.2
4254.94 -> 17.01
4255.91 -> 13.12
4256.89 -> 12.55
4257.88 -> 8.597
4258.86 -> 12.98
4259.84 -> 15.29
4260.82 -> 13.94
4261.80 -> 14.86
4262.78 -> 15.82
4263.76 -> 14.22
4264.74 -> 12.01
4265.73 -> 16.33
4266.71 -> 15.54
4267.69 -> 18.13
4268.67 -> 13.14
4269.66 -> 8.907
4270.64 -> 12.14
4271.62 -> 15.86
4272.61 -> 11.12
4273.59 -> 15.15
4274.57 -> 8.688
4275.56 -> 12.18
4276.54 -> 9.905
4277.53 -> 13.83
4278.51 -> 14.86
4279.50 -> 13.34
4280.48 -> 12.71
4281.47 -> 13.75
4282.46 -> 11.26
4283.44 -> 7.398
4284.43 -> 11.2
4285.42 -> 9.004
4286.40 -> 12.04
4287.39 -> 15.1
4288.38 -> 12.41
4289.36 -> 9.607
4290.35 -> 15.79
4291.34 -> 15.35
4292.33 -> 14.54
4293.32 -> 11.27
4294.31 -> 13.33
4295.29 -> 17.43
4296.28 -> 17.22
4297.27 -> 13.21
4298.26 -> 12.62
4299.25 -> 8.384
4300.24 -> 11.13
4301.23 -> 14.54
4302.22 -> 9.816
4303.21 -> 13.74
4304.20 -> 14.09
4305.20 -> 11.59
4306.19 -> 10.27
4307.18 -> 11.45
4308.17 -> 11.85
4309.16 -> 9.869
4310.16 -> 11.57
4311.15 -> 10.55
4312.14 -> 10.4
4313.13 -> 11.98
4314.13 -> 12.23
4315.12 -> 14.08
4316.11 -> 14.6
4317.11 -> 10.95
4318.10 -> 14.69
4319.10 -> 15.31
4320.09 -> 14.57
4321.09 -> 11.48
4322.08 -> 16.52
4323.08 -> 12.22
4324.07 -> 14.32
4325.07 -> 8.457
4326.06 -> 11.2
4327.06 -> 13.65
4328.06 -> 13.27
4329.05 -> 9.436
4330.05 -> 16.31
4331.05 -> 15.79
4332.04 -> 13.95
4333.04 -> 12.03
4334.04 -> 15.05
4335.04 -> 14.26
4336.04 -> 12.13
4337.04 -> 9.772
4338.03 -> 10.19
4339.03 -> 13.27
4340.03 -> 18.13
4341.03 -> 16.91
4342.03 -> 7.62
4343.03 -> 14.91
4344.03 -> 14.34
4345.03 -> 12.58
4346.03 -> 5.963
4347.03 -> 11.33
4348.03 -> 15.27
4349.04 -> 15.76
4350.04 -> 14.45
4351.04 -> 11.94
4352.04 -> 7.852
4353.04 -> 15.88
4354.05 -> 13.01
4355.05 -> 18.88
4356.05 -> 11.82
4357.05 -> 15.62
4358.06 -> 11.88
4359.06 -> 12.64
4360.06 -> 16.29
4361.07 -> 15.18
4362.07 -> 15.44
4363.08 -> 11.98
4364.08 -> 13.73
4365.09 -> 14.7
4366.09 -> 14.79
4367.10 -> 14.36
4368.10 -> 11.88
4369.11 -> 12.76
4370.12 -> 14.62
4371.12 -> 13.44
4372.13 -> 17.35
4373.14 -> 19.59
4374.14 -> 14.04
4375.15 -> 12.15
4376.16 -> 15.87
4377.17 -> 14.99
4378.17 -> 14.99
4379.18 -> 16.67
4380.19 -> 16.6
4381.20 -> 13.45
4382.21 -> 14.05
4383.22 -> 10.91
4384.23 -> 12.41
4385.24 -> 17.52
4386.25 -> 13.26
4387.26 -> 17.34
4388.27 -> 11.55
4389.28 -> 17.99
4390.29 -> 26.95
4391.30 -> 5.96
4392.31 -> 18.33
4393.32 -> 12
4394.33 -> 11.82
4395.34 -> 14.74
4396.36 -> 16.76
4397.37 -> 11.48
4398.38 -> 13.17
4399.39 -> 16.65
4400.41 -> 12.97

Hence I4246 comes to -1.8 A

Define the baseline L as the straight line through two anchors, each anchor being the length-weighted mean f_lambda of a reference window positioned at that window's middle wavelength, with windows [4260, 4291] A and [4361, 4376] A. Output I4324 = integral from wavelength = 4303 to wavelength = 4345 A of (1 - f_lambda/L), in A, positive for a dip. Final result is 2.7 A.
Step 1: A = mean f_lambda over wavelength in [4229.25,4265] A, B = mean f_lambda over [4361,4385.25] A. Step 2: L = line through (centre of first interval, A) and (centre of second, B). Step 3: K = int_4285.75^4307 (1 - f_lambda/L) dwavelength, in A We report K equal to 2.3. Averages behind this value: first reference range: 14.6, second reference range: 14.5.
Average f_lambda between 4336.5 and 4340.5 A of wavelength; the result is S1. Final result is 12.8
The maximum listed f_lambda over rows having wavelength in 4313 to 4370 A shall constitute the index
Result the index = 18.88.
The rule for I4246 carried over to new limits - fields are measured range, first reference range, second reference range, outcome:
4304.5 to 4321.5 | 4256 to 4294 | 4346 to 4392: 1.60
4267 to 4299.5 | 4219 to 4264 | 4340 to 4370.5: 2.81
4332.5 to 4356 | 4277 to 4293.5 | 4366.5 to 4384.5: 1.24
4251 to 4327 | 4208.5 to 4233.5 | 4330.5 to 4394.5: 5.84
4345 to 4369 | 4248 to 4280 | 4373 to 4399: 1.75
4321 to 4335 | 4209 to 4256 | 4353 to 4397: 1.37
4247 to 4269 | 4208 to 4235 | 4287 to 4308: -1.88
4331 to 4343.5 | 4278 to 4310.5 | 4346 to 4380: 0.22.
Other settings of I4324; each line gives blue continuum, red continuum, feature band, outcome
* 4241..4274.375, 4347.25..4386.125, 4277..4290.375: 2.09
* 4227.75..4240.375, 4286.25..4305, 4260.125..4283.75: 0.73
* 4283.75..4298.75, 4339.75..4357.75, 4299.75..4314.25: 1.79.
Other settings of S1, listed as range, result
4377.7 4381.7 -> 15.4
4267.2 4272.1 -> 13.6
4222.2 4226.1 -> 11.8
